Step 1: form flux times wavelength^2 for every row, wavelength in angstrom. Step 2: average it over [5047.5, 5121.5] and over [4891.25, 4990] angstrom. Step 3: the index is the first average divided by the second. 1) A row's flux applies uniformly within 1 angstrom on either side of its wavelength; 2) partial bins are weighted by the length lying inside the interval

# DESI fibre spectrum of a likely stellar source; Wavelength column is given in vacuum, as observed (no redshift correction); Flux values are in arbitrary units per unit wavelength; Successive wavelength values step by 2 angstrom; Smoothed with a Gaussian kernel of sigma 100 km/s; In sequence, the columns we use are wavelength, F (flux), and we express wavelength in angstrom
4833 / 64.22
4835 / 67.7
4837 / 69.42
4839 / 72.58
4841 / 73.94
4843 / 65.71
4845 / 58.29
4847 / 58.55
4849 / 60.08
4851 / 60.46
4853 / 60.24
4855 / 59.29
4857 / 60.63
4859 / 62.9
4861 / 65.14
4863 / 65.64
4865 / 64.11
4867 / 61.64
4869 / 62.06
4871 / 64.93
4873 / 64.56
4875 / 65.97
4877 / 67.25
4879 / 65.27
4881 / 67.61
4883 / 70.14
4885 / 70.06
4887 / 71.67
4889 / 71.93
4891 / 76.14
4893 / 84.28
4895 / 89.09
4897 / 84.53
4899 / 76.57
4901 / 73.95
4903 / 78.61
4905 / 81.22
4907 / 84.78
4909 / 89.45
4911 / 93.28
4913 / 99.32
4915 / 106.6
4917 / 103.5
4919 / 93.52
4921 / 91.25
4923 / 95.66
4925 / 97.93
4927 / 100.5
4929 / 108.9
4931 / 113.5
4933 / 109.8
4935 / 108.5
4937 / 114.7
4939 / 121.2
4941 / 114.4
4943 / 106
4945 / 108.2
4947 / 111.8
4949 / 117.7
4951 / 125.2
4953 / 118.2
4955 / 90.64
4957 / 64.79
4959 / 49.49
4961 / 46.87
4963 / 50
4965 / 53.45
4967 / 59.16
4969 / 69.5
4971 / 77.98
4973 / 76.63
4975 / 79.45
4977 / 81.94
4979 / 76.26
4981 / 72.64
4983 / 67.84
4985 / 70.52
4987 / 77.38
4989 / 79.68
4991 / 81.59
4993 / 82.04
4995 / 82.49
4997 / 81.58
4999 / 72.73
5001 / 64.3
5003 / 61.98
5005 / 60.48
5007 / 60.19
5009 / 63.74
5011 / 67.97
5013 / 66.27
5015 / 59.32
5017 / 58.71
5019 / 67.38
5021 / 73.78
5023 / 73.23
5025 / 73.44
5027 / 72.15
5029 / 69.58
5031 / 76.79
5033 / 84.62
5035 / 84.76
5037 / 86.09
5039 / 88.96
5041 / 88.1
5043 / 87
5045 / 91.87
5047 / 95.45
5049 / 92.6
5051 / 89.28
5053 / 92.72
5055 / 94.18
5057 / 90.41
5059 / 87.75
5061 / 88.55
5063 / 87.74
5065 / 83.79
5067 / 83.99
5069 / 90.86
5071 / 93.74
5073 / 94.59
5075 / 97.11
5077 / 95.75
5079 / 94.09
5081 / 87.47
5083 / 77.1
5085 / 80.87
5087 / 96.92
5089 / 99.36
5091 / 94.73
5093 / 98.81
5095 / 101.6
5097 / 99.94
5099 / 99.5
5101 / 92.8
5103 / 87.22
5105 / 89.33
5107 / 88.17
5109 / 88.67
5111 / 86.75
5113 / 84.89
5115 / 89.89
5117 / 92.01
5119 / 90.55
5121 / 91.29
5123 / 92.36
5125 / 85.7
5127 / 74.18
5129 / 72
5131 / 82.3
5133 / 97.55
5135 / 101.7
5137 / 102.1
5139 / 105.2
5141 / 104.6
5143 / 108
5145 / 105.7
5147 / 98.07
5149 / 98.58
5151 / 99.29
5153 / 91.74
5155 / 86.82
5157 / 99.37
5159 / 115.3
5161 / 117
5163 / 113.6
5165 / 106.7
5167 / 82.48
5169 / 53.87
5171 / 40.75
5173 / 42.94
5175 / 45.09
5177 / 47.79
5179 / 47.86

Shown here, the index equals 1.09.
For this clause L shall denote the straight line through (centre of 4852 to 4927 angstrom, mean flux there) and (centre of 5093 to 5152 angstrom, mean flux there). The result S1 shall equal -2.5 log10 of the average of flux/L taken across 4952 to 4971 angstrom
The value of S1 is 0.213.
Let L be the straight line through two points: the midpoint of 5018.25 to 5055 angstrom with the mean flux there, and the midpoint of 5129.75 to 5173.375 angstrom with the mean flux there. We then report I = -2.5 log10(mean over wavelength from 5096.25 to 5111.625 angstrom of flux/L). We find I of -0.03 mag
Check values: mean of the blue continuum 83.1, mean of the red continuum 93.9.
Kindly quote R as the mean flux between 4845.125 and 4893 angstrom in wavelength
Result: 65.3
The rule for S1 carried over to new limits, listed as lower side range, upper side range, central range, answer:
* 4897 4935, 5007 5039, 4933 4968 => -0.055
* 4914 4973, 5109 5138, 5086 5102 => -0.097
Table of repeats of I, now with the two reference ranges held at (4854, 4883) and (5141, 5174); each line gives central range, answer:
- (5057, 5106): -0.090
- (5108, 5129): 0.013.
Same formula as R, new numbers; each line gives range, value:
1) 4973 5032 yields 71.7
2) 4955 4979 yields 66.1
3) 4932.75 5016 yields 80.8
